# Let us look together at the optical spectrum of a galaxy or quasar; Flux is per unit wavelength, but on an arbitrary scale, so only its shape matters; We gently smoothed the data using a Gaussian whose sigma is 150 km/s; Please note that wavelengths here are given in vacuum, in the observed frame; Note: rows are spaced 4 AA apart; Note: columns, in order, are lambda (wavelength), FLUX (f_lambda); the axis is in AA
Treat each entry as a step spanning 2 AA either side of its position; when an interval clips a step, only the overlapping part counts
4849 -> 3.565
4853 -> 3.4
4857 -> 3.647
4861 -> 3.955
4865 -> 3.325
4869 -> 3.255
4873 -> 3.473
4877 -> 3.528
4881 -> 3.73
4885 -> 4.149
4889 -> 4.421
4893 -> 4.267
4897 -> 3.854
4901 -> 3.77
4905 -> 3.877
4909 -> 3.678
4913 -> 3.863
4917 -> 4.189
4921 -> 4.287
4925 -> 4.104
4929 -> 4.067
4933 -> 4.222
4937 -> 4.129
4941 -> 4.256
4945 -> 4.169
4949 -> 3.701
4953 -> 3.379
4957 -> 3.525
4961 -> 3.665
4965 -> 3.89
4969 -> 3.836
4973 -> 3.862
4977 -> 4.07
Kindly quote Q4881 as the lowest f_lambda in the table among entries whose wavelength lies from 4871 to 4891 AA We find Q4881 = 3.473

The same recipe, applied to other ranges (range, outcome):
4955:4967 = 3.525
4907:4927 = 3.678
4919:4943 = 4.067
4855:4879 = 3.255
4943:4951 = 3.701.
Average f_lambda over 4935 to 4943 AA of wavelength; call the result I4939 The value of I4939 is 4.19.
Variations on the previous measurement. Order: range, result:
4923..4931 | 4.09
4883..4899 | 4.17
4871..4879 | 3.5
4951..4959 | 3.45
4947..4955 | 3.54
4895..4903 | 3.81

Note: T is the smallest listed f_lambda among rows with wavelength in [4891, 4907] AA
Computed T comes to 3.77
